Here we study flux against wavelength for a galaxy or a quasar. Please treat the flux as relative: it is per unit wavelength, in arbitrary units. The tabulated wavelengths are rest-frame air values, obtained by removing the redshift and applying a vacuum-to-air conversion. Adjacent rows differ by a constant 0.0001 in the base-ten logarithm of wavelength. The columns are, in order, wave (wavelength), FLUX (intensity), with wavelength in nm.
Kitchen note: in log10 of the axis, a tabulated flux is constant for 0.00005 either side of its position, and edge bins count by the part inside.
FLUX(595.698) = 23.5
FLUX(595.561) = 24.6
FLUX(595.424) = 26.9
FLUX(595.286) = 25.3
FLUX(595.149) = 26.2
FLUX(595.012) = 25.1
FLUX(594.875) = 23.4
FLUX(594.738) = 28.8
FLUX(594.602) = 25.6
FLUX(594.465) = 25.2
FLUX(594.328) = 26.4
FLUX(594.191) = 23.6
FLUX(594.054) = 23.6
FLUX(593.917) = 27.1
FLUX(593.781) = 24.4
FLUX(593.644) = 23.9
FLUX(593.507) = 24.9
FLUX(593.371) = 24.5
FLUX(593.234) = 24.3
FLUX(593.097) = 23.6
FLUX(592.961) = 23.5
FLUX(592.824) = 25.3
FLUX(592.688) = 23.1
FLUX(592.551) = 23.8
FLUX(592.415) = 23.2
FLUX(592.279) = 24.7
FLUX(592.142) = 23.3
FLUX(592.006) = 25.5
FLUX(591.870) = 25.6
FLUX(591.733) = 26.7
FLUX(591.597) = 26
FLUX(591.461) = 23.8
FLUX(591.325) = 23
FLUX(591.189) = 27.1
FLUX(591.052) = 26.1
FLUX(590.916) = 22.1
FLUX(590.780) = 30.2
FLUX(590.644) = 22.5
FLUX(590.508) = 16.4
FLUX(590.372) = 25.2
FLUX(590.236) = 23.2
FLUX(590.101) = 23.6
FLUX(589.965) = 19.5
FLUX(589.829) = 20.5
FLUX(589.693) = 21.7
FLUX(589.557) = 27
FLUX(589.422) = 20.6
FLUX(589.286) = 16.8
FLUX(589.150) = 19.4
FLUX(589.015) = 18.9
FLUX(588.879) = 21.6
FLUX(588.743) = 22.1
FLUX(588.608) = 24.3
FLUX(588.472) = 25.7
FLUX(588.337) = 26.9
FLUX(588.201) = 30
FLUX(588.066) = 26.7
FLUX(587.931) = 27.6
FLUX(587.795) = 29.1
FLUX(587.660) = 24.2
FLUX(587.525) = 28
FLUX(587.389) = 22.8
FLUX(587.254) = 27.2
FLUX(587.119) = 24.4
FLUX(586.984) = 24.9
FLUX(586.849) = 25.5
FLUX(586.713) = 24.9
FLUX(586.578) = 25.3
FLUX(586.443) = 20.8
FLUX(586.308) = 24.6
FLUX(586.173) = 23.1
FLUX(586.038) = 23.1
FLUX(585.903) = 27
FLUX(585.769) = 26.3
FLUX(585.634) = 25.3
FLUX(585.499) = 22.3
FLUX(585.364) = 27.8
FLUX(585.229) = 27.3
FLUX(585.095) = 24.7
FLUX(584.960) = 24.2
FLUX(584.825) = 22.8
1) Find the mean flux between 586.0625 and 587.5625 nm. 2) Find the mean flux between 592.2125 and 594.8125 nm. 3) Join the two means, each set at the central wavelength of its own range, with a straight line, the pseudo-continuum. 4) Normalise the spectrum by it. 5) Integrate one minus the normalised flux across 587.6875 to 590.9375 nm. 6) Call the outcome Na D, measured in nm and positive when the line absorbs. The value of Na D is 0.16 nm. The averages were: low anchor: 24.6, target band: 23.4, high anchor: 24.7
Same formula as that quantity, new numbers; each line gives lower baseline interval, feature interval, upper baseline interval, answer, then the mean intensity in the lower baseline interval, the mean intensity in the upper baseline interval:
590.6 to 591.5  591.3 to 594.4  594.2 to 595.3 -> 0.100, 25.1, 25.7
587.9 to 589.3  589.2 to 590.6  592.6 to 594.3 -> 0.146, 23.8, 24.4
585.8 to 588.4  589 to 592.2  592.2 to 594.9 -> 0.242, 25.6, 24.7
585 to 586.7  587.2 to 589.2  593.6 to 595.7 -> -0.005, 24.8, 25.3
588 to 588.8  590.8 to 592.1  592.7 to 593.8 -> -0.019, 26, 24.2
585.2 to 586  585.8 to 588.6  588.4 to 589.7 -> -0.196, 25.8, 21.8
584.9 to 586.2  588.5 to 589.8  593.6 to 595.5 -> 0.195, 25.2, 25.4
